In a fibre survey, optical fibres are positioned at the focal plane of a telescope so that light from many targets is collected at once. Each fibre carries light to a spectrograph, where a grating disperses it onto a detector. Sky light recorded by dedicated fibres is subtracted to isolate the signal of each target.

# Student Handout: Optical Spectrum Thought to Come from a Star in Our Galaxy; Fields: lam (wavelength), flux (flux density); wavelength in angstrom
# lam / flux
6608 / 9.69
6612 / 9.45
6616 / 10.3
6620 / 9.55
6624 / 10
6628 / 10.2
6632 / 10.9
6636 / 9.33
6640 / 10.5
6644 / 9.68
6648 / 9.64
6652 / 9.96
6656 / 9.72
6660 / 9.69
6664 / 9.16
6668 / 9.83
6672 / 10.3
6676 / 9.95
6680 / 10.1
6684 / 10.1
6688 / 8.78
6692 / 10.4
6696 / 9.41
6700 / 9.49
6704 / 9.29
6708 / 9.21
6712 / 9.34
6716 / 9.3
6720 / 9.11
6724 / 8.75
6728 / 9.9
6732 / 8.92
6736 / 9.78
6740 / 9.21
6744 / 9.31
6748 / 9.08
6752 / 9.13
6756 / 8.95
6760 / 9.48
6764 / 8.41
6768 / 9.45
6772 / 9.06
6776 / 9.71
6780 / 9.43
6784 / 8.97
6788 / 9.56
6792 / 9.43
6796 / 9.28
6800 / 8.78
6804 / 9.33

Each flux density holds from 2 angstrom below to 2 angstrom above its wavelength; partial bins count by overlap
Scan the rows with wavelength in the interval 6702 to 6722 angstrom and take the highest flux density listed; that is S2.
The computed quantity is 9.34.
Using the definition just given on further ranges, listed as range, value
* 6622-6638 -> 10.9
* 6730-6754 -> 9.78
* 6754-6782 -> 9.71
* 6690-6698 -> 10.4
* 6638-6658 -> 10.5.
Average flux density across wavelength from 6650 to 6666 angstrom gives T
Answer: 9.63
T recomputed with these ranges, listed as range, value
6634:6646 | 9.84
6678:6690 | 9.66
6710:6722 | 9.25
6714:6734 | 9.2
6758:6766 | 8.95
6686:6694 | 9.59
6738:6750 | 9.2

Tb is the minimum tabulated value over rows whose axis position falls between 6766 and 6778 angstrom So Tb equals 9.06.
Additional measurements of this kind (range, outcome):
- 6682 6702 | 8.78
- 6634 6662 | 9.33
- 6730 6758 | 8.92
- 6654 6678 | 9.16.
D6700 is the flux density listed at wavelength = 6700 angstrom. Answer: 9.49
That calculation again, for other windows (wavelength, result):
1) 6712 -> 9.34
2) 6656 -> 9.72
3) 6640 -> 10.5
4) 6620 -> 9.55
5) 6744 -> 9.31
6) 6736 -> 9.78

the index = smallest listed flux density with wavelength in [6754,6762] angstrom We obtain 8.95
